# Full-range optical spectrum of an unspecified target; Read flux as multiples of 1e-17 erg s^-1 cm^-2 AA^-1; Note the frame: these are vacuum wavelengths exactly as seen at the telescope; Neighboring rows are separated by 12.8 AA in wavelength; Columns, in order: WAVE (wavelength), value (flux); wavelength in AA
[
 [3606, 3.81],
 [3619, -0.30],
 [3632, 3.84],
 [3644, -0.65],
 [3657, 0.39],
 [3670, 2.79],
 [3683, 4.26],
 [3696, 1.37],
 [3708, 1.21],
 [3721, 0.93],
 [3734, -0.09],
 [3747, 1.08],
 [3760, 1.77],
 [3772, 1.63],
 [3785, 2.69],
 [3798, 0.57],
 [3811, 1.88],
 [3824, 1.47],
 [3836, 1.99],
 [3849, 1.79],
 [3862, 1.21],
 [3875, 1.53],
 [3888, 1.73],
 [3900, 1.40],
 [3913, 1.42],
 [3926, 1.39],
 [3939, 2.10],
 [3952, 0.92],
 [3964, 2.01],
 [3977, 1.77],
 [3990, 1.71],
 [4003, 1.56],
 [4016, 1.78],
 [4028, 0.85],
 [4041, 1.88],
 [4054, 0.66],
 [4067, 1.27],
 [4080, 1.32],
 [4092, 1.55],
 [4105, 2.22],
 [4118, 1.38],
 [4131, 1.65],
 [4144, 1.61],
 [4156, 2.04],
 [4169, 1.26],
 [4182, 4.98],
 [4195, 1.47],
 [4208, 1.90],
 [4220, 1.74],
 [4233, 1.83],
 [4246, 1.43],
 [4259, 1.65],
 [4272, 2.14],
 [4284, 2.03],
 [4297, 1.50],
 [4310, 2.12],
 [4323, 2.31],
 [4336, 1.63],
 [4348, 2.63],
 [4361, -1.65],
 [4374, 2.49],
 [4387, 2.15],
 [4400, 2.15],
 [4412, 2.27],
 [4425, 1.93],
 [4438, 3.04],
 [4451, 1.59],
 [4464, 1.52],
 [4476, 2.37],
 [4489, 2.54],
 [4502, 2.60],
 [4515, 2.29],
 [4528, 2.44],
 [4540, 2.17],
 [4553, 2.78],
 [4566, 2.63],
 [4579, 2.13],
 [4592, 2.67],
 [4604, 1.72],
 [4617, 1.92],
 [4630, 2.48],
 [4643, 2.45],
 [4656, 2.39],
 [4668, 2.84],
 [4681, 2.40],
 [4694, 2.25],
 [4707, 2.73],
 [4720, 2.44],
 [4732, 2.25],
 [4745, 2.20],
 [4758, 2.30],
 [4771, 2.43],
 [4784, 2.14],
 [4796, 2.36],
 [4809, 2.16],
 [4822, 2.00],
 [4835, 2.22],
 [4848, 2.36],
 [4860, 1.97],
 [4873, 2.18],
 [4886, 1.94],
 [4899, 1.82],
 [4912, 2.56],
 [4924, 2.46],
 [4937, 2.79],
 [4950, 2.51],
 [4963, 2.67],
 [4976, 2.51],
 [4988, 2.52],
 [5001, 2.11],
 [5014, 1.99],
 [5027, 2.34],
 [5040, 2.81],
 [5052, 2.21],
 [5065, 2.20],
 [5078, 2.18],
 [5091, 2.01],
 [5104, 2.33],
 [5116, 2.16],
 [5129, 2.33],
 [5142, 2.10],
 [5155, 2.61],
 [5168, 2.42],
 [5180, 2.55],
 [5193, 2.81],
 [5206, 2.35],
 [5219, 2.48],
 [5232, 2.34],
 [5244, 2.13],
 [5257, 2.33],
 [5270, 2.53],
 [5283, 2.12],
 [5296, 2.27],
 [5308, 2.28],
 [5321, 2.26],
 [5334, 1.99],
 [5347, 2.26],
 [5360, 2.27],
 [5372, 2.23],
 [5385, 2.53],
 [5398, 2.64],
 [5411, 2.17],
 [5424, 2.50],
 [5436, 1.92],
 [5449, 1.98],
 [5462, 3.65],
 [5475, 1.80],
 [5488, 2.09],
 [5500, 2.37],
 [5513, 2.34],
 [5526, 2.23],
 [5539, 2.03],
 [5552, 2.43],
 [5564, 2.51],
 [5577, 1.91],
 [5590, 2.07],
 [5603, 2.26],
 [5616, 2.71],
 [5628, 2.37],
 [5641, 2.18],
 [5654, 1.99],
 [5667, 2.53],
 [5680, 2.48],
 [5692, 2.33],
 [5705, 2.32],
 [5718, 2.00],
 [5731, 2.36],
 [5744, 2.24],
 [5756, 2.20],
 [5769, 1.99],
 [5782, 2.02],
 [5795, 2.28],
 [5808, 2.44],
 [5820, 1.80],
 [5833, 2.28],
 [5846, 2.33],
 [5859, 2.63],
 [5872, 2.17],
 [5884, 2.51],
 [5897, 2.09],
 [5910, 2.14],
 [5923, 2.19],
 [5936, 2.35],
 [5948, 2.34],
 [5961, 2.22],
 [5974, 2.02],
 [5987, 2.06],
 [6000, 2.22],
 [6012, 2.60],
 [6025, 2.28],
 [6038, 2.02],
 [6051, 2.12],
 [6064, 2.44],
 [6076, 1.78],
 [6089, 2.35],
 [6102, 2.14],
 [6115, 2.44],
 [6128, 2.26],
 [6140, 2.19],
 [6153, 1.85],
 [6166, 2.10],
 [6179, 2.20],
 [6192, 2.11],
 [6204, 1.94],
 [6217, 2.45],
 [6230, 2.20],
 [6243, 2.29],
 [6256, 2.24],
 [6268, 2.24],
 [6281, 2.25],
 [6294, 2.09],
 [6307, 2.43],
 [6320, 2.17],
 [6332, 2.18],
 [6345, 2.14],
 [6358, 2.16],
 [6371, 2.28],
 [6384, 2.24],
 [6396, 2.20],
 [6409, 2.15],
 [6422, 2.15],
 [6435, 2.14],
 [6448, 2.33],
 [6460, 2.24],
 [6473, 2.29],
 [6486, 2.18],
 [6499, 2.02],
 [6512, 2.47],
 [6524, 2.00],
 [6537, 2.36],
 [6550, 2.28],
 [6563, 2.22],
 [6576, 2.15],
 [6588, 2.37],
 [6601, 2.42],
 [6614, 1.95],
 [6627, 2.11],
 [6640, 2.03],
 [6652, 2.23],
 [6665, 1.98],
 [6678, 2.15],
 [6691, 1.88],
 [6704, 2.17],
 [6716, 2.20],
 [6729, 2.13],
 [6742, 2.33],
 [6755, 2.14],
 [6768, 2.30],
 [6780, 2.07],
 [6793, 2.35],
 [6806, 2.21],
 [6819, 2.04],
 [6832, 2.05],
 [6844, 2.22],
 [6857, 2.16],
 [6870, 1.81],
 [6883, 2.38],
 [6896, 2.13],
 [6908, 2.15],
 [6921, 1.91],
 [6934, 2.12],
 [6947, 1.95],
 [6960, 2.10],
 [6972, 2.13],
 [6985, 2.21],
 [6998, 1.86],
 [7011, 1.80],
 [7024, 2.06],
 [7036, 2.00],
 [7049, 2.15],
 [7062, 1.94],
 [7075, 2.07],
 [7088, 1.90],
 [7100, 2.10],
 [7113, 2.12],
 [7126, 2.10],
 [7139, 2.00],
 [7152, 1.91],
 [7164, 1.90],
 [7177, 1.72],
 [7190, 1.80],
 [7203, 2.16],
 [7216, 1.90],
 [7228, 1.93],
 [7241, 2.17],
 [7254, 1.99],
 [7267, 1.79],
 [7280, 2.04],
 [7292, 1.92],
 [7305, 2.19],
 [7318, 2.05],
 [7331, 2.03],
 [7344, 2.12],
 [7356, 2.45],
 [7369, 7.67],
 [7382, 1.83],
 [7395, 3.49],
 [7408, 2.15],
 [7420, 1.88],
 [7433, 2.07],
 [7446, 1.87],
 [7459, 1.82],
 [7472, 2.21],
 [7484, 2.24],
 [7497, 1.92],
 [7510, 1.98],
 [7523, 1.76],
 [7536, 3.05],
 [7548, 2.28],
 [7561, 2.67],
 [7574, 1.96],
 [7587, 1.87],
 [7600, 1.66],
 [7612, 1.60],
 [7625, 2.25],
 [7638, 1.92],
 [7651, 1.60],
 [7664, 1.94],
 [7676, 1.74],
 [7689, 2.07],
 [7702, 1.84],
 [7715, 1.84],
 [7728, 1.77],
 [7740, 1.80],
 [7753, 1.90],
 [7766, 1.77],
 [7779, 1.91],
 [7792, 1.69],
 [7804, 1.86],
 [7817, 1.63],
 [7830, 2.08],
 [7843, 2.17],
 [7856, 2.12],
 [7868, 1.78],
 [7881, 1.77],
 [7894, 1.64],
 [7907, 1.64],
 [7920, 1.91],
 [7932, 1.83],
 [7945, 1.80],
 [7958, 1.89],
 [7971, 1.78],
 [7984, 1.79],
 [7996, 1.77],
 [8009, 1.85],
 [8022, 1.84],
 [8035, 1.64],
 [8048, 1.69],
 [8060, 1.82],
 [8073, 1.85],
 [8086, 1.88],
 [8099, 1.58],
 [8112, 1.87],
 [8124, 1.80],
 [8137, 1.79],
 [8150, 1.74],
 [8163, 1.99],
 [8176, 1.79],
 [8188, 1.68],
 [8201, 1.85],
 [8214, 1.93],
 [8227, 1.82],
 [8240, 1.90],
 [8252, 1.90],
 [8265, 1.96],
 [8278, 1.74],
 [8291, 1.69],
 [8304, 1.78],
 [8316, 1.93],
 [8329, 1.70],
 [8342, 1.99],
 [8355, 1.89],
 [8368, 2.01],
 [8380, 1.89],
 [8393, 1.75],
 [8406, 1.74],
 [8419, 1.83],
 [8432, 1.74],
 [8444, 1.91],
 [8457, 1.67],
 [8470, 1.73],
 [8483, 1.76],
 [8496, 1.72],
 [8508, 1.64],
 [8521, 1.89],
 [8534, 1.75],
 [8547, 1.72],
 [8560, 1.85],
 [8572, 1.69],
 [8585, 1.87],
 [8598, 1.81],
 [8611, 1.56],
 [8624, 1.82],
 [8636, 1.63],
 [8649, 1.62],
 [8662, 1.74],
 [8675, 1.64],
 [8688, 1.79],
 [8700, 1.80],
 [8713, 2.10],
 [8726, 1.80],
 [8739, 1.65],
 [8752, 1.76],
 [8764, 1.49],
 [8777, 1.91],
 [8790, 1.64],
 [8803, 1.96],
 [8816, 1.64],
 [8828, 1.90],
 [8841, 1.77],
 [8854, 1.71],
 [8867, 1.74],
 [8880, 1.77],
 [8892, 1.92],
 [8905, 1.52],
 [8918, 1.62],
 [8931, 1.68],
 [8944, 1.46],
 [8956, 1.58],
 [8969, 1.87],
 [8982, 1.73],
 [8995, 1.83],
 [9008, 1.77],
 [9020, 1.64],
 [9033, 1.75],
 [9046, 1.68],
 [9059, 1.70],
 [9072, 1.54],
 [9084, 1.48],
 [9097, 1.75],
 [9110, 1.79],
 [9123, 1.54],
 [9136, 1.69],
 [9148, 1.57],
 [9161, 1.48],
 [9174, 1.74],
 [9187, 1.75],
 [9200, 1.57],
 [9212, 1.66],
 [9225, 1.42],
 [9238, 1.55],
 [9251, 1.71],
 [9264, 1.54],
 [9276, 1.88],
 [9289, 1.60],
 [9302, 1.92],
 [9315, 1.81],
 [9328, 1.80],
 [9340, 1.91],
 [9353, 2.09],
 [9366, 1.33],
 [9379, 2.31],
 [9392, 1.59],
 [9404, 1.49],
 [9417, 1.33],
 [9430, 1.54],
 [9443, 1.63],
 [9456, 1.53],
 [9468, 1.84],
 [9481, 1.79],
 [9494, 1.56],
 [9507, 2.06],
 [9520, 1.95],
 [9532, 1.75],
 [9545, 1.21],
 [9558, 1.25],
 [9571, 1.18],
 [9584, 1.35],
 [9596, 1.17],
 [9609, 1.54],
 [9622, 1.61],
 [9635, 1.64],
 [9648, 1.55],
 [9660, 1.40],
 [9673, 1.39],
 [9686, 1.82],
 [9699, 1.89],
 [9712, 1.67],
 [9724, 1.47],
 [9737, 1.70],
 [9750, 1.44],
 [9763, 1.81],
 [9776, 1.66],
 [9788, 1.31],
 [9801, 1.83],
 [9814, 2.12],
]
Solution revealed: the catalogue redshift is 0.122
